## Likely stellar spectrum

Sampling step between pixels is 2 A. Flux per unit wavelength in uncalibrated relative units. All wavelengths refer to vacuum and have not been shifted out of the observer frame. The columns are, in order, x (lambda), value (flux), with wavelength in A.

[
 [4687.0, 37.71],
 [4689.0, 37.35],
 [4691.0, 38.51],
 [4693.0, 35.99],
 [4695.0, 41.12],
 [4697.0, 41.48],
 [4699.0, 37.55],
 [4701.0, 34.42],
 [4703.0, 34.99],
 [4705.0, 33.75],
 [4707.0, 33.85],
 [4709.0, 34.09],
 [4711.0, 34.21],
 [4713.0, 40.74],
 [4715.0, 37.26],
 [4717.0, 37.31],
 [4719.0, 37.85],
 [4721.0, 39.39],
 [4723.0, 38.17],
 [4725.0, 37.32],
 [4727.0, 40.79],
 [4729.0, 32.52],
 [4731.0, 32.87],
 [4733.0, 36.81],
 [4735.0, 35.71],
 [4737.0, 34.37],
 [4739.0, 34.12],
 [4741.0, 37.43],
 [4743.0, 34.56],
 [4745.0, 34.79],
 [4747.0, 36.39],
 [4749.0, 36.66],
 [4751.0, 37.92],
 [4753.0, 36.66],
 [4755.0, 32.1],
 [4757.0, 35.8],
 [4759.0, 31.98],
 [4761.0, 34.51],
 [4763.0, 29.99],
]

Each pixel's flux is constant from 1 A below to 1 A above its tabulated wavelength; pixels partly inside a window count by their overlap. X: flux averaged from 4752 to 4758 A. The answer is 34.9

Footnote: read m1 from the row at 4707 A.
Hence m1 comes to 33.85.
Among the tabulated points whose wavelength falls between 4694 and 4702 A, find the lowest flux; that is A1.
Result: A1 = 34.42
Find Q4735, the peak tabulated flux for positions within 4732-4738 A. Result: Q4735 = 36.81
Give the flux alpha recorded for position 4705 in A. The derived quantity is 33.75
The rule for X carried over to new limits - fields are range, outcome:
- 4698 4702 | 36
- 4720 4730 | 37.6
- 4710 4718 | 37.4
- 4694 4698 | 41.3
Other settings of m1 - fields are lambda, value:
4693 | 35.99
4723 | 38.17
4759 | 31.98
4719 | 37.85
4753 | 36.66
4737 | 34.37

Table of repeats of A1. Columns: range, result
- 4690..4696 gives 35.99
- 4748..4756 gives 32.1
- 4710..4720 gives 34.21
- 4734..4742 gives 34.12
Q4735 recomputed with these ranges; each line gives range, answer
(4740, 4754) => 37.92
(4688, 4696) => 41.12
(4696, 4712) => 41.48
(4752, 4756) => 36.66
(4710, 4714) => 40.74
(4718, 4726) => 39.39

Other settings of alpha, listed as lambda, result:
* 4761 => 34.51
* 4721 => 39.39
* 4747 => 36.39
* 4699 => 37.55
